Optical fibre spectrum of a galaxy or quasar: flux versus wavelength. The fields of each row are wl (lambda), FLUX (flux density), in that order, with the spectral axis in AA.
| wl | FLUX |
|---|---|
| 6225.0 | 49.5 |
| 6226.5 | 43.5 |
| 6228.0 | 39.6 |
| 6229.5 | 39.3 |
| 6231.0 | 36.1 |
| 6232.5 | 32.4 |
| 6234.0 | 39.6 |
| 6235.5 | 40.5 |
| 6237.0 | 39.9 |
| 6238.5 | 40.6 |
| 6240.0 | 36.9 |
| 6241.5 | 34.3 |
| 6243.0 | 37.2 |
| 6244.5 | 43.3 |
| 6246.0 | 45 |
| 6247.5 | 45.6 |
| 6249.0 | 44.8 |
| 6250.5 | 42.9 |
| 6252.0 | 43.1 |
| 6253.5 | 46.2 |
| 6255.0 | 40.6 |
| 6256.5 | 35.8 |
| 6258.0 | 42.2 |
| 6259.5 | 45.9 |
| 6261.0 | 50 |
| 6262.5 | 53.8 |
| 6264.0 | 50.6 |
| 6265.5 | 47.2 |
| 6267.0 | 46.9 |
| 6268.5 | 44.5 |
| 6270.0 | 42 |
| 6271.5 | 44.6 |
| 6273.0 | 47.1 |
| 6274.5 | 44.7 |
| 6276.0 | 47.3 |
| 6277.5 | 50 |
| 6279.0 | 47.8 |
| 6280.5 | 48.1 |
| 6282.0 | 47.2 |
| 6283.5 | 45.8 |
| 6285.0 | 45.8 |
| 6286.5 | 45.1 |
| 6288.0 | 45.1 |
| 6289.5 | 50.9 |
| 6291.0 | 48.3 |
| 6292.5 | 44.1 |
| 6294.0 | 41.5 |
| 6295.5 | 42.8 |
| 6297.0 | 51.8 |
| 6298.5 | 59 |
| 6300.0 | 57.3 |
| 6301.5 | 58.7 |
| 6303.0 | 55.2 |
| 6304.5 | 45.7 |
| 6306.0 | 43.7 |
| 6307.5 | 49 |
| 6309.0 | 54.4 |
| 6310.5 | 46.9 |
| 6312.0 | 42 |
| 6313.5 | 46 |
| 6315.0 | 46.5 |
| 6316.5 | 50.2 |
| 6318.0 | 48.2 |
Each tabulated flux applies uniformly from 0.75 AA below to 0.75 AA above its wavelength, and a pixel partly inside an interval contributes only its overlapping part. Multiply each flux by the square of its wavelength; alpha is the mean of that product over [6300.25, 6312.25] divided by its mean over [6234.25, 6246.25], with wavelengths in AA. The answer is 1.30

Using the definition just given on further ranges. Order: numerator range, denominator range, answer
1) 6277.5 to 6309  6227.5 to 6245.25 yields 1.30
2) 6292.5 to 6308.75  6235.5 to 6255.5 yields 1.23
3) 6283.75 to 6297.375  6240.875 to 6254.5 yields 1.10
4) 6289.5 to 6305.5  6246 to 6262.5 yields 1.15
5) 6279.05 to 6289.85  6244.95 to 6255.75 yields 1.07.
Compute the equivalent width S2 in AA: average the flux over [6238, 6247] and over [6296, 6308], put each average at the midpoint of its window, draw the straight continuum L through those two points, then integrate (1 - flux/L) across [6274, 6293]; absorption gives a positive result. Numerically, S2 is 0.6 AA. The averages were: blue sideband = 39.7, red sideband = 52.4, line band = 47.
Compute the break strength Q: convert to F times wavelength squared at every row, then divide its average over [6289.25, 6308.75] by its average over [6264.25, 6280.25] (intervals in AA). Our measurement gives 1.1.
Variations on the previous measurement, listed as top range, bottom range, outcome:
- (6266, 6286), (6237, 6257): 1.13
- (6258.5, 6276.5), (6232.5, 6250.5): 1.17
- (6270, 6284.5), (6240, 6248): 1.16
